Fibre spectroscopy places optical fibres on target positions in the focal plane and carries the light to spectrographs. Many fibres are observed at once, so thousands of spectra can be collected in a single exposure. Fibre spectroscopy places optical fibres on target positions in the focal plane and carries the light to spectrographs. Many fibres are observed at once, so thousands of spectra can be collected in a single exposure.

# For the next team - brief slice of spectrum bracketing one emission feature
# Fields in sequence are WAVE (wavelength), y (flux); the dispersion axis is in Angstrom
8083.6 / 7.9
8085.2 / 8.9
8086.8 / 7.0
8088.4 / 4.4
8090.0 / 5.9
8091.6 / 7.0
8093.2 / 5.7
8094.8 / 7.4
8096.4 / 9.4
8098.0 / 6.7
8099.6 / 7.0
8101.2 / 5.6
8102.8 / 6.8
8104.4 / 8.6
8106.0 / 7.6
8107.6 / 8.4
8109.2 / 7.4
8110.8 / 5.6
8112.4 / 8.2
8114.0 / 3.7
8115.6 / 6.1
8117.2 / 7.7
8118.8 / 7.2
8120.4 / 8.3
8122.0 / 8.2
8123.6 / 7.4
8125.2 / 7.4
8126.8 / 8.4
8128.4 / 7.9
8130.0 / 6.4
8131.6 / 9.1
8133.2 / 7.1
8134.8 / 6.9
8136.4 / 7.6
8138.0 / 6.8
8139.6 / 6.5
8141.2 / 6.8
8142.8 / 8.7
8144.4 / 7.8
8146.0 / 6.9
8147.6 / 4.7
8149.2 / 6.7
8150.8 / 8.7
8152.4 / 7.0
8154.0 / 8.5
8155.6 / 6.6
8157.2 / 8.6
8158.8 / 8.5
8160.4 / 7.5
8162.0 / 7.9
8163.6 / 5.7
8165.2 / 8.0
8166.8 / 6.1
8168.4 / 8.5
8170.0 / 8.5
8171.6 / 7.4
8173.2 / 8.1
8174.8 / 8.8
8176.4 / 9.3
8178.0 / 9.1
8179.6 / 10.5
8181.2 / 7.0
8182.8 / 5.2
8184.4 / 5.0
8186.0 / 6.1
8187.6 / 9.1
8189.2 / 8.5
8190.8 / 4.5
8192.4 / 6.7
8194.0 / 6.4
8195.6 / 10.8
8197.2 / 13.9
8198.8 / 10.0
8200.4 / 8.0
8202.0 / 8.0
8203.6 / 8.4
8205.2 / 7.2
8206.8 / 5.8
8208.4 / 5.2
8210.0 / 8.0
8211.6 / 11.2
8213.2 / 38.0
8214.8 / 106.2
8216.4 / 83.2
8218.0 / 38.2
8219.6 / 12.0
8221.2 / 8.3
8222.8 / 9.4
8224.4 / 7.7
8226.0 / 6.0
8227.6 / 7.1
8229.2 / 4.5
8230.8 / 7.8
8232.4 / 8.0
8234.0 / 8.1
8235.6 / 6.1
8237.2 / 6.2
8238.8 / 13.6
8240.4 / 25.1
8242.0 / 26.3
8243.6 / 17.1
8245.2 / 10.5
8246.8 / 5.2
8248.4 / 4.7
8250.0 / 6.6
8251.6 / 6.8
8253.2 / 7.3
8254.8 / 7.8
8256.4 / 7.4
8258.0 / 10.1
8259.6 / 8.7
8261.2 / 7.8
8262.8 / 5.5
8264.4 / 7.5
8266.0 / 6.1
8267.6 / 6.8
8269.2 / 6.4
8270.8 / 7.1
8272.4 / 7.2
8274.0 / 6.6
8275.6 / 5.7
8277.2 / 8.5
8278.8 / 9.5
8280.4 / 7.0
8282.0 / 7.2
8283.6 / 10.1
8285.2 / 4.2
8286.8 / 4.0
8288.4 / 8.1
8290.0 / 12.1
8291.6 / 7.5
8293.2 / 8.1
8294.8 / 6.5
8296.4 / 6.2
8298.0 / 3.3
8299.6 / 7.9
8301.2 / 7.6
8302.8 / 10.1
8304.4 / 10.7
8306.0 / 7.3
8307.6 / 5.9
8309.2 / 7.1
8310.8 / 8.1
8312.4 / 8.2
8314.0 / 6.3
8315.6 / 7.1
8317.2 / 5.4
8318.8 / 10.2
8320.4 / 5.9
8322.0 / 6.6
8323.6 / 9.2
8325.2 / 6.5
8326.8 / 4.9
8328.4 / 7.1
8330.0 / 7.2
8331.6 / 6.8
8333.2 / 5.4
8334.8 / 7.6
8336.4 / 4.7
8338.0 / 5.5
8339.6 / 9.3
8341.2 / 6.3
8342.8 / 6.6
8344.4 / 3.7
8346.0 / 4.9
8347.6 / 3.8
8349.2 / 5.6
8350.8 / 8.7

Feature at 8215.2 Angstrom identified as Halpha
